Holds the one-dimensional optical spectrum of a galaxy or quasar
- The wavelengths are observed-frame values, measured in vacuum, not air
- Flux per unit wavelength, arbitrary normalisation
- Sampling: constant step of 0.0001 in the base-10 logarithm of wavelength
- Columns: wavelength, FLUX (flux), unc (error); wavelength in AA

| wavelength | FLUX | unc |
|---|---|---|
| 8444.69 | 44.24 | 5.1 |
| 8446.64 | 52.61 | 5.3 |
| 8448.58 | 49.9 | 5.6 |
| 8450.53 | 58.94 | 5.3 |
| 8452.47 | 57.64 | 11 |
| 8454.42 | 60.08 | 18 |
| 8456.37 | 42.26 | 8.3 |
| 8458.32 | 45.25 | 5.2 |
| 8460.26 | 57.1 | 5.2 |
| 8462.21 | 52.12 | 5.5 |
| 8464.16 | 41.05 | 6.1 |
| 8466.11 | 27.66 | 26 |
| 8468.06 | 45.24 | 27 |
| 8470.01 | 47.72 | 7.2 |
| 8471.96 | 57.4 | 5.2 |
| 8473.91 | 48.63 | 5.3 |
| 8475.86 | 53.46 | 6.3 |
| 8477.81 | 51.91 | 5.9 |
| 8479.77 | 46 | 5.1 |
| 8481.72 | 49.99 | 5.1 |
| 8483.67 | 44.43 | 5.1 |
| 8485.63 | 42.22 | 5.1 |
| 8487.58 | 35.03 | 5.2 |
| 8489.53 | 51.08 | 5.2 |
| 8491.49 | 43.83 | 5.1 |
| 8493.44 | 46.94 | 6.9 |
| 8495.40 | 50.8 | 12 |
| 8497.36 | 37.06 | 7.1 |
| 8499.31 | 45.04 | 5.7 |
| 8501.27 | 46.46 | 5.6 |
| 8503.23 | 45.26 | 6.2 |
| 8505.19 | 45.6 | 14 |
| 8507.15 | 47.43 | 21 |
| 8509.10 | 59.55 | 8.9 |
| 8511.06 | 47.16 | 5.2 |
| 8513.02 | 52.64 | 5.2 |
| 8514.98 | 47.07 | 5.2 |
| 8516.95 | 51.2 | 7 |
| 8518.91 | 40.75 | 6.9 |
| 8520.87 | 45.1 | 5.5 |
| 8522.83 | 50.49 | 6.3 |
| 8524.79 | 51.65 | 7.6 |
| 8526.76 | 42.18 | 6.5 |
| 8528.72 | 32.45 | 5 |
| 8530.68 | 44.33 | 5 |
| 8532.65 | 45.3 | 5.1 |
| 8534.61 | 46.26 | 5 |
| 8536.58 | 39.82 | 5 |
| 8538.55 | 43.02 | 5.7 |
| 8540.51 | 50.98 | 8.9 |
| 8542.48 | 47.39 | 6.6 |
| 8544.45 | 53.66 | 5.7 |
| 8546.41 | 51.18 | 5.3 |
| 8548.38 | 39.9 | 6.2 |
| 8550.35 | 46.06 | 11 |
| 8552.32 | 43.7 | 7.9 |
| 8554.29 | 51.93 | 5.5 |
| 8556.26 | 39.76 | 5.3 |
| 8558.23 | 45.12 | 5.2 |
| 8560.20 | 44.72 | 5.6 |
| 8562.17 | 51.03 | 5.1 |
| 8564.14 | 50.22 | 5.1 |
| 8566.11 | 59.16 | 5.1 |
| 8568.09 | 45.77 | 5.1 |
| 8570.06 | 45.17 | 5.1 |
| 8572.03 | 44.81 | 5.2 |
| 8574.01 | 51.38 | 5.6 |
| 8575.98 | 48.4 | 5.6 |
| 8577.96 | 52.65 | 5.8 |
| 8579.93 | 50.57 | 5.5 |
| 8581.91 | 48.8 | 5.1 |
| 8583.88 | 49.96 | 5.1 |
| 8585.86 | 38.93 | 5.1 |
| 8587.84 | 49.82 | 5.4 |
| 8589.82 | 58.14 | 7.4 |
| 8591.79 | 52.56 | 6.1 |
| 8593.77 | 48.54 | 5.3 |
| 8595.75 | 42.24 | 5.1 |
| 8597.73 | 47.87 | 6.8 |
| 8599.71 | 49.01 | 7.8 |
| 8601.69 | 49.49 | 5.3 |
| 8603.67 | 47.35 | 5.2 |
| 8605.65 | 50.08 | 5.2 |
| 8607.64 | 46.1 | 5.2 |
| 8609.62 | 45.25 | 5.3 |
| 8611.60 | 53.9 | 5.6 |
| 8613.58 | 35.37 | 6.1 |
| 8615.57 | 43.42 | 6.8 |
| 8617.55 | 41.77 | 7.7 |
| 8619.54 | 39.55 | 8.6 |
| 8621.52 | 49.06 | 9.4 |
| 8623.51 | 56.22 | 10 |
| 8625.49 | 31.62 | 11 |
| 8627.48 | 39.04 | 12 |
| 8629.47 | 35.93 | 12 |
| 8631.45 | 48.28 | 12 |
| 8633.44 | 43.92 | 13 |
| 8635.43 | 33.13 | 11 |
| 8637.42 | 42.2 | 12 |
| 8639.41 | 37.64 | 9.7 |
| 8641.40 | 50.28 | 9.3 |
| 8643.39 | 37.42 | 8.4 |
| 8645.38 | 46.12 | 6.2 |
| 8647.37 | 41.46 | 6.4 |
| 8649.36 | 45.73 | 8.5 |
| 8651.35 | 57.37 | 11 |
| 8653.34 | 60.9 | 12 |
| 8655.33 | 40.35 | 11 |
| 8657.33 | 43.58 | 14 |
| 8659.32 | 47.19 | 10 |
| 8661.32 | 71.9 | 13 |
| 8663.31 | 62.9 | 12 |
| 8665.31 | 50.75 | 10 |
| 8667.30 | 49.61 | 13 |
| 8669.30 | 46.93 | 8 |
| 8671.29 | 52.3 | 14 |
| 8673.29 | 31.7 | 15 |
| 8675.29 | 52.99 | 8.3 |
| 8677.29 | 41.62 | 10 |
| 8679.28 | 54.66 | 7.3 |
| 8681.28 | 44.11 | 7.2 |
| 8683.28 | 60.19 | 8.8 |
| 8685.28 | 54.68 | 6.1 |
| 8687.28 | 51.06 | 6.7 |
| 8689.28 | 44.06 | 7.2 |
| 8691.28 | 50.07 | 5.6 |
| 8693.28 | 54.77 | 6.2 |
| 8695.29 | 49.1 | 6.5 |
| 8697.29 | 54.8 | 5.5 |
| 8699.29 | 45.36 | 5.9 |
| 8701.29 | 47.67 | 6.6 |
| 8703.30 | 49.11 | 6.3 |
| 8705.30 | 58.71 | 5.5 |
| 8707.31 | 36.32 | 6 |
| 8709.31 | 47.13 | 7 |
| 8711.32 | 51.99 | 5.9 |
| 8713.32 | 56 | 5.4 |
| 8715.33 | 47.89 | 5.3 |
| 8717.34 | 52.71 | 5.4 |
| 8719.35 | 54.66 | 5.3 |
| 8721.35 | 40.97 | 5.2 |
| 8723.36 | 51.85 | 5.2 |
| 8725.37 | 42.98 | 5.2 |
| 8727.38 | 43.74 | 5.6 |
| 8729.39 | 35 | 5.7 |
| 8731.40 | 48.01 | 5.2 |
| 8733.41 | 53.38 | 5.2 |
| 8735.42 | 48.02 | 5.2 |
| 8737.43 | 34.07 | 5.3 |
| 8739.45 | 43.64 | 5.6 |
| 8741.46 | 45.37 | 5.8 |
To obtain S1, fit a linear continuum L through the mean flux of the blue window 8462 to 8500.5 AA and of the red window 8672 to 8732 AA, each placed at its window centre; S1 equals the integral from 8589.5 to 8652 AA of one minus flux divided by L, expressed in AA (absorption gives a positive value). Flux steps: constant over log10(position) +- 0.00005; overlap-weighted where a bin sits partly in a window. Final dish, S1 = 3.3 AA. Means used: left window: 45.8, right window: 48.5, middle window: 45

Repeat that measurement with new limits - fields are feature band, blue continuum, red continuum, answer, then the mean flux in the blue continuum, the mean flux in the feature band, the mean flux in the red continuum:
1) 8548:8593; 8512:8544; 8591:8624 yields -2.0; 45.8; 48.3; 46.7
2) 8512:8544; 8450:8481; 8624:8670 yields 1.7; 49.4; 45.8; 46.4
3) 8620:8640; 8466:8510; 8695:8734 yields 2.5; 46.8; 41.7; 48.3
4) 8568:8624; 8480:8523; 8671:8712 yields 0.2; 46.5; 47.6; 49.1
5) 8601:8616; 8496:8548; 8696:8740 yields 0.2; 46.5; 46.4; 47.5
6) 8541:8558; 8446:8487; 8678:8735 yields 0.8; 49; 46.7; 49.3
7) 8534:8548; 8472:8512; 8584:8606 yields 0.2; 47.1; 47.2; 48.6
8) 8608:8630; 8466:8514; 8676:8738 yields 2.3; 47.1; 43.1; 48.7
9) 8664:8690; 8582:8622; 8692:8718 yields 0.1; 46.9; 49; 50.1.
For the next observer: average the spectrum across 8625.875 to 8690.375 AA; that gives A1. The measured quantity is 47.4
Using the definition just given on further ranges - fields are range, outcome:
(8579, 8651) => 45.3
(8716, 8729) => 47.2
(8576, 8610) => 48.7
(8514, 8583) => 46.9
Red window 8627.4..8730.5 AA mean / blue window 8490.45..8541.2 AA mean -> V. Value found 1.04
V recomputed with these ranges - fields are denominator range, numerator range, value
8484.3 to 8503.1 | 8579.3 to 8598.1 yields 1.10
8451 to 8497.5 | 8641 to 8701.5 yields 1.05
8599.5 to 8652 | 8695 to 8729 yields 1.10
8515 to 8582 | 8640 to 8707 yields 1.06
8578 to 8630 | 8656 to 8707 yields 1.09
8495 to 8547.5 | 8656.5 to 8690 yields 1.09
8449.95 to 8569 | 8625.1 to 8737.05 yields 1.01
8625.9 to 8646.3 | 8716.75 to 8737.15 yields 1.13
